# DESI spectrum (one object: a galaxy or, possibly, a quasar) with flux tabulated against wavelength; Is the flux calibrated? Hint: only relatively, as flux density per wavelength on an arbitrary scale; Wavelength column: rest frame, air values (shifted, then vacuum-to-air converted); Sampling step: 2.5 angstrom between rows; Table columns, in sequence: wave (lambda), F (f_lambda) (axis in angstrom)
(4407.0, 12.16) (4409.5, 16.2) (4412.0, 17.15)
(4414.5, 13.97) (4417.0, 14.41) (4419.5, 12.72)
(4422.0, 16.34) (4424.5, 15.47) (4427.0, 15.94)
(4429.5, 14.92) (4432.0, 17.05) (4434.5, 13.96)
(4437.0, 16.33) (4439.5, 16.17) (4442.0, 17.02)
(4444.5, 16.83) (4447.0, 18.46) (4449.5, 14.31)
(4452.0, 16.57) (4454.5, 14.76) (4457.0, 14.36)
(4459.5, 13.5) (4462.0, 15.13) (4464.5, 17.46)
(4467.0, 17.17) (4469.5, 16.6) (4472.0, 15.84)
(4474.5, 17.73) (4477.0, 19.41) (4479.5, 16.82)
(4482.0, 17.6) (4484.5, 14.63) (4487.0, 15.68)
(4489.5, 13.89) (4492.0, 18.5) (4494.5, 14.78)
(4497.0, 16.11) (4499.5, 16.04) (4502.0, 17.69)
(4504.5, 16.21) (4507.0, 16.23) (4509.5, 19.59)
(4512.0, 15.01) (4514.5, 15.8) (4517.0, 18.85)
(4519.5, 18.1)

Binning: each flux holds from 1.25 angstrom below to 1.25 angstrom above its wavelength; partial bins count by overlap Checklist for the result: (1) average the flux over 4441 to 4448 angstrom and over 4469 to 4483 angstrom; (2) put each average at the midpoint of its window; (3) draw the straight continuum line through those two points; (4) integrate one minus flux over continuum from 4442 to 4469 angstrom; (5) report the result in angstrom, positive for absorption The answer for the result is 2.3 angstrom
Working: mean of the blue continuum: 17.4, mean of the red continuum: 17.4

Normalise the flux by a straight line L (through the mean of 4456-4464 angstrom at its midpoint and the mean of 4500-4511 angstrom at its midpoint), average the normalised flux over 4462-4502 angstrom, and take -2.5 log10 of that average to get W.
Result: -0.05 mag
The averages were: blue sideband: 14.6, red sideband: 17.3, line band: 16.5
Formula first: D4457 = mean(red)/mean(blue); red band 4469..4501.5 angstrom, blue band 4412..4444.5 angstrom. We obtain 1.06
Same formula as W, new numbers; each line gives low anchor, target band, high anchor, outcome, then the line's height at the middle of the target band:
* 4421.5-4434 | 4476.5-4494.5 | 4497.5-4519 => 0.01 mag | 16.6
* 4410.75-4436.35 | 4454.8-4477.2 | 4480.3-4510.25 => -0.02 mag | 15.9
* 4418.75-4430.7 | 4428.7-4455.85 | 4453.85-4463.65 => -0.08 mag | 14.8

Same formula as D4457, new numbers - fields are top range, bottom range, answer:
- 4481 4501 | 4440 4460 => 1.00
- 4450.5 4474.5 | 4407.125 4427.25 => 1.05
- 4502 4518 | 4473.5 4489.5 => 1.02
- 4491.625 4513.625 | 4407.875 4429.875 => 1.09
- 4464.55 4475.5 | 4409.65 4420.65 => 1.15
